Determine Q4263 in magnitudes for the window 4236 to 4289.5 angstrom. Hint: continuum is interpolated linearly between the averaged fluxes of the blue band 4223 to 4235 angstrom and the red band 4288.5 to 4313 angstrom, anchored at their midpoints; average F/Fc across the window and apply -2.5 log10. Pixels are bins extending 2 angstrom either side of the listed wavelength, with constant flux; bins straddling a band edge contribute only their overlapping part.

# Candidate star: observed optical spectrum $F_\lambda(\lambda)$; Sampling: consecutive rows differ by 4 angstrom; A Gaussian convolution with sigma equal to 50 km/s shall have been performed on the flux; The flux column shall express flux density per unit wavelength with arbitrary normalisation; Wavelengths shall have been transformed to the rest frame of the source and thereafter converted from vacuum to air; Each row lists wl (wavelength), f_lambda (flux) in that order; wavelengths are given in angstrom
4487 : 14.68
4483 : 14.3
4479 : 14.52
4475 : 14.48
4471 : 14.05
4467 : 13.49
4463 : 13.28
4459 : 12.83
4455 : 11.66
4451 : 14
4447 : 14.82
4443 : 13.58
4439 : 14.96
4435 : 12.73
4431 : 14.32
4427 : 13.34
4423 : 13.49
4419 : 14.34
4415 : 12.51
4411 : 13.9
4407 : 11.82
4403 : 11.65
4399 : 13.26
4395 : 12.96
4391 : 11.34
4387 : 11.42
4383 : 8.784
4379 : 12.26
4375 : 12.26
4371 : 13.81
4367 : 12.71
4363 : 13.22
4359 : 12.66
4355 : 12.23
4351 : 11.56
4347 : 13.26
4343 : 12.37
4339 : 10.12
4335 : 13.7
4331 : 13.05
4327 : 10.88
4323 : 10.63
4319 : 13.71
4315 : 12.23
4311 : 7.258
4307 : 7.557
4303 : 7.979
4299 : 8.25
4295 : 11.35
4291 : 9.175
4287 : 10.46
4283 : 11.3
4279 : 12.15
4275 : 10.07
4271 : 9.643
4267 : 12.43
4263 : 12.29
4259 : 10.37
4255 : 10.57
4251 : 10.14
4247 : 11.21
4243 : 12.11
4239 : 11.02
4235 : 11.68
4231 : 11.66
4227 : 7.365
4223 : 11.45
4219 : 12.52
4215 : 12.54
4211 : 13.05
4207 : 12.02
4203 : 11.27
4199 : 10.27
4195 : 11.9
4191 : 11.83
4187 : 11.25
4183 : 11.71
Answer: -0.17 mag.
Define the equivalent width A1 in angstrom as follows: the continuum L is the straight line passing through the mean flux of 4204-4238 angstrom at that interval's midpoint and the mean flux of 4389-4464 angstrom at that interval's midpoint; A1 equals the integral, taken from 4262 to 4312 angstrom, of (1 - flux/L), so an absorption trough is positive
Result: 8.5 angstrom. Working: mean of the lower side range 11.5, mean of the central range 10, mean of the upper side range 13.2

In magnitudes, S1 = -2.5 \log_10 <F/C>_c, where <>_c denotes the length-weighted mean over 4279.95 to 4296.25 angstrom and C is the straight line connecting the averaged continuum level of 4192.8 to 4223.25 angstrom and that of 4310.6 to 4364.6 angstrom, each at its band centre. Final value 0.13 mag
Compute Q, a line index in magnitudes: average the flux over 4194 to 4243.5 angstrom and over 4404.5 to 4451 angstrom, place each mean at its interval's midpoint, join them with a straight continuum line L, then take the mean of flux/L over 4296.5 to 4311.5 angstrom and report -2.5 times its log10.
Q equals 0.478 mag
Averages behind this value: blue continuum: 11.4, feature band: 7.93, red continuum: 13.6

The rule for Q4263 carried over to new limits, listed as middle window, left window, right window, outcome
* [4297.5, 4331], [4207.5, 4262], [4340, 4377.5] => 0.21 mag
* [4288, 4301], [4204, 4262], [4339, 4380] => 0.22 mag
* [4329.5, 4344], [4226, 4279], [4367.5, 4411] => -0.06 mag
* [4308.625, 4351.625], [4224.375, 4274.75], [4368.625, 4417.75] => -0.01 mag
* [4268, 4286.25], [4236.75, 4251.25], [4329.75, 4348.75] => 0.08 mag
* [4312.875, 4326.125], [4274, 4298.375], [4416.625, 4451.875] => -0.06 mag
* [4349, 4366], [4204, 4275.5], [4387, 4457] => 0.00 mag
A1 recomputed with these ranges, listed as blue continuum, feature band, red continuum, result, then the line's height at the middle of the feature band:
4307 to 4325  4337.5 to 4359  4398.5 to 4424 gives -1.2 angstrom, 11.4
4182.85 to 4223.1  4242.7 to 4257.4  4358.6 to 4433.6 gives 1.4 angstrom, 12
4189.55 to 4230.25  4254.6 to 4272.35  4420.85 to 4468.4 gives 1.1 angstrom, 11.9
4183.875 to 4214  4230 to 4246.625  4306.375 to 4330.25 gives -0.3 angstrom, 11.4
